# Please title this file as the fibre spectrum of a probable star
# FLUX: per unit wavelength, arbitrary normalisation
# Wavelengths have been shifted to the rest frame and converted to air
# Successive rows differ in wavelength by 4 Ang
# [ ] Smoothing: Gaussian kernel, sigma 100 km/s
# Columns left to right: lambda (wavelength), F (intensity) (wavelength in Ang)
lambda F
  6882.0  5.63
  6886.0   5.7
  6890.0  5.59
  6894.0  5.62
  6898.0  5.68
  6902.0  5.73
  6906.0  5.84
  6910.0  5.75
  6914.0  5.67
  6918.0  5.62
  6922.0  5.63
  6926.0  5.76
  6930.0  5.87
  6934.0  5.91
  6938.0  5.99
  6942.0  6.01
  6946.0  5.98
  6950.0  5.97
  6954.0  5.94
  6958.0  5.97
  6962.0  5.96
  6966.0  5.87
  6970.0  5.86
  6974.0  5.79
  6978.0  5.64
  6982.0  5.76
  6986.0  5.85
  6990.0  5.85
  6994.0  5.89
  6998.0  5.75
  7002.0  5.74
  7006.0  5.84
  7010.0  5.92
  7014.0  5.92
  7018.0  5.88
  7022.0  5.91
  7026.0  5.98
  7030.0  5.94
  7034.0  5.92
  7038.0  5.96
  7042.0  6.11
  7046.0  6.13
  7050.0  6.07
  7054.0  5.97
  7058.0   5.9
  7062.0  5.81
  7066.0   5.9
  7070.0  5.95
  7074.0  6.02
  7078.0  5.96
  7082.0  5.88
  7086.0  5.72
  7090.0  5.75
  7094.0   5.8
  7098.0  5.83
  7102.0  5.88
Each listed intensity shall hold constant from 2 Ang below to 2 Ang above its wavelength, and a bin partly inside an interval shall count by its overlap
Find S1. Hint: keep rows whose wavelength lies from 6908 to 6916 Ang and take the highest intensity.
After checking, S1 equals 5.75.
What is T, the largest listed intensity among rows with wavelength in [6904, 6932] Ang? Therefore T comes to 5.87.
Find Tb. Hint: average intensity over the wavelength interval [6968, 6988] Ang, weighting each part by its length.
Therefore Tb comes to 5.78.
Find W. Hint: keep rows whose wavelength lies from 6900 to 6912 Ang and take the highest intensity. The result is 5.84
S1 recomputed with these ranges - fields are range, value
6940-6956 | 6.01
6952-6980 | 5.97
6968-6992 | 5.86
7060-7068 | 5.9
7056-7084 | 6.02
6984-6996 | 5.89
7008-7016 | 5.92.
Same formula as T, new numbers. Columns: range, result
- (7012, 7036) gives 5.98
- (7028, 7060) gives 6.13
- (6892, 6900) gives 5.68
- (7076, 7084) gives 5.96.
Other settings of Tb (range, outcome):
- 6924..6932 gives 5.81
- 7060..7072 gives 5.89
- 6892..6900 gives 5.65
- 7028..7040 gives 5.94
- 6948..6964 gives 5.96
